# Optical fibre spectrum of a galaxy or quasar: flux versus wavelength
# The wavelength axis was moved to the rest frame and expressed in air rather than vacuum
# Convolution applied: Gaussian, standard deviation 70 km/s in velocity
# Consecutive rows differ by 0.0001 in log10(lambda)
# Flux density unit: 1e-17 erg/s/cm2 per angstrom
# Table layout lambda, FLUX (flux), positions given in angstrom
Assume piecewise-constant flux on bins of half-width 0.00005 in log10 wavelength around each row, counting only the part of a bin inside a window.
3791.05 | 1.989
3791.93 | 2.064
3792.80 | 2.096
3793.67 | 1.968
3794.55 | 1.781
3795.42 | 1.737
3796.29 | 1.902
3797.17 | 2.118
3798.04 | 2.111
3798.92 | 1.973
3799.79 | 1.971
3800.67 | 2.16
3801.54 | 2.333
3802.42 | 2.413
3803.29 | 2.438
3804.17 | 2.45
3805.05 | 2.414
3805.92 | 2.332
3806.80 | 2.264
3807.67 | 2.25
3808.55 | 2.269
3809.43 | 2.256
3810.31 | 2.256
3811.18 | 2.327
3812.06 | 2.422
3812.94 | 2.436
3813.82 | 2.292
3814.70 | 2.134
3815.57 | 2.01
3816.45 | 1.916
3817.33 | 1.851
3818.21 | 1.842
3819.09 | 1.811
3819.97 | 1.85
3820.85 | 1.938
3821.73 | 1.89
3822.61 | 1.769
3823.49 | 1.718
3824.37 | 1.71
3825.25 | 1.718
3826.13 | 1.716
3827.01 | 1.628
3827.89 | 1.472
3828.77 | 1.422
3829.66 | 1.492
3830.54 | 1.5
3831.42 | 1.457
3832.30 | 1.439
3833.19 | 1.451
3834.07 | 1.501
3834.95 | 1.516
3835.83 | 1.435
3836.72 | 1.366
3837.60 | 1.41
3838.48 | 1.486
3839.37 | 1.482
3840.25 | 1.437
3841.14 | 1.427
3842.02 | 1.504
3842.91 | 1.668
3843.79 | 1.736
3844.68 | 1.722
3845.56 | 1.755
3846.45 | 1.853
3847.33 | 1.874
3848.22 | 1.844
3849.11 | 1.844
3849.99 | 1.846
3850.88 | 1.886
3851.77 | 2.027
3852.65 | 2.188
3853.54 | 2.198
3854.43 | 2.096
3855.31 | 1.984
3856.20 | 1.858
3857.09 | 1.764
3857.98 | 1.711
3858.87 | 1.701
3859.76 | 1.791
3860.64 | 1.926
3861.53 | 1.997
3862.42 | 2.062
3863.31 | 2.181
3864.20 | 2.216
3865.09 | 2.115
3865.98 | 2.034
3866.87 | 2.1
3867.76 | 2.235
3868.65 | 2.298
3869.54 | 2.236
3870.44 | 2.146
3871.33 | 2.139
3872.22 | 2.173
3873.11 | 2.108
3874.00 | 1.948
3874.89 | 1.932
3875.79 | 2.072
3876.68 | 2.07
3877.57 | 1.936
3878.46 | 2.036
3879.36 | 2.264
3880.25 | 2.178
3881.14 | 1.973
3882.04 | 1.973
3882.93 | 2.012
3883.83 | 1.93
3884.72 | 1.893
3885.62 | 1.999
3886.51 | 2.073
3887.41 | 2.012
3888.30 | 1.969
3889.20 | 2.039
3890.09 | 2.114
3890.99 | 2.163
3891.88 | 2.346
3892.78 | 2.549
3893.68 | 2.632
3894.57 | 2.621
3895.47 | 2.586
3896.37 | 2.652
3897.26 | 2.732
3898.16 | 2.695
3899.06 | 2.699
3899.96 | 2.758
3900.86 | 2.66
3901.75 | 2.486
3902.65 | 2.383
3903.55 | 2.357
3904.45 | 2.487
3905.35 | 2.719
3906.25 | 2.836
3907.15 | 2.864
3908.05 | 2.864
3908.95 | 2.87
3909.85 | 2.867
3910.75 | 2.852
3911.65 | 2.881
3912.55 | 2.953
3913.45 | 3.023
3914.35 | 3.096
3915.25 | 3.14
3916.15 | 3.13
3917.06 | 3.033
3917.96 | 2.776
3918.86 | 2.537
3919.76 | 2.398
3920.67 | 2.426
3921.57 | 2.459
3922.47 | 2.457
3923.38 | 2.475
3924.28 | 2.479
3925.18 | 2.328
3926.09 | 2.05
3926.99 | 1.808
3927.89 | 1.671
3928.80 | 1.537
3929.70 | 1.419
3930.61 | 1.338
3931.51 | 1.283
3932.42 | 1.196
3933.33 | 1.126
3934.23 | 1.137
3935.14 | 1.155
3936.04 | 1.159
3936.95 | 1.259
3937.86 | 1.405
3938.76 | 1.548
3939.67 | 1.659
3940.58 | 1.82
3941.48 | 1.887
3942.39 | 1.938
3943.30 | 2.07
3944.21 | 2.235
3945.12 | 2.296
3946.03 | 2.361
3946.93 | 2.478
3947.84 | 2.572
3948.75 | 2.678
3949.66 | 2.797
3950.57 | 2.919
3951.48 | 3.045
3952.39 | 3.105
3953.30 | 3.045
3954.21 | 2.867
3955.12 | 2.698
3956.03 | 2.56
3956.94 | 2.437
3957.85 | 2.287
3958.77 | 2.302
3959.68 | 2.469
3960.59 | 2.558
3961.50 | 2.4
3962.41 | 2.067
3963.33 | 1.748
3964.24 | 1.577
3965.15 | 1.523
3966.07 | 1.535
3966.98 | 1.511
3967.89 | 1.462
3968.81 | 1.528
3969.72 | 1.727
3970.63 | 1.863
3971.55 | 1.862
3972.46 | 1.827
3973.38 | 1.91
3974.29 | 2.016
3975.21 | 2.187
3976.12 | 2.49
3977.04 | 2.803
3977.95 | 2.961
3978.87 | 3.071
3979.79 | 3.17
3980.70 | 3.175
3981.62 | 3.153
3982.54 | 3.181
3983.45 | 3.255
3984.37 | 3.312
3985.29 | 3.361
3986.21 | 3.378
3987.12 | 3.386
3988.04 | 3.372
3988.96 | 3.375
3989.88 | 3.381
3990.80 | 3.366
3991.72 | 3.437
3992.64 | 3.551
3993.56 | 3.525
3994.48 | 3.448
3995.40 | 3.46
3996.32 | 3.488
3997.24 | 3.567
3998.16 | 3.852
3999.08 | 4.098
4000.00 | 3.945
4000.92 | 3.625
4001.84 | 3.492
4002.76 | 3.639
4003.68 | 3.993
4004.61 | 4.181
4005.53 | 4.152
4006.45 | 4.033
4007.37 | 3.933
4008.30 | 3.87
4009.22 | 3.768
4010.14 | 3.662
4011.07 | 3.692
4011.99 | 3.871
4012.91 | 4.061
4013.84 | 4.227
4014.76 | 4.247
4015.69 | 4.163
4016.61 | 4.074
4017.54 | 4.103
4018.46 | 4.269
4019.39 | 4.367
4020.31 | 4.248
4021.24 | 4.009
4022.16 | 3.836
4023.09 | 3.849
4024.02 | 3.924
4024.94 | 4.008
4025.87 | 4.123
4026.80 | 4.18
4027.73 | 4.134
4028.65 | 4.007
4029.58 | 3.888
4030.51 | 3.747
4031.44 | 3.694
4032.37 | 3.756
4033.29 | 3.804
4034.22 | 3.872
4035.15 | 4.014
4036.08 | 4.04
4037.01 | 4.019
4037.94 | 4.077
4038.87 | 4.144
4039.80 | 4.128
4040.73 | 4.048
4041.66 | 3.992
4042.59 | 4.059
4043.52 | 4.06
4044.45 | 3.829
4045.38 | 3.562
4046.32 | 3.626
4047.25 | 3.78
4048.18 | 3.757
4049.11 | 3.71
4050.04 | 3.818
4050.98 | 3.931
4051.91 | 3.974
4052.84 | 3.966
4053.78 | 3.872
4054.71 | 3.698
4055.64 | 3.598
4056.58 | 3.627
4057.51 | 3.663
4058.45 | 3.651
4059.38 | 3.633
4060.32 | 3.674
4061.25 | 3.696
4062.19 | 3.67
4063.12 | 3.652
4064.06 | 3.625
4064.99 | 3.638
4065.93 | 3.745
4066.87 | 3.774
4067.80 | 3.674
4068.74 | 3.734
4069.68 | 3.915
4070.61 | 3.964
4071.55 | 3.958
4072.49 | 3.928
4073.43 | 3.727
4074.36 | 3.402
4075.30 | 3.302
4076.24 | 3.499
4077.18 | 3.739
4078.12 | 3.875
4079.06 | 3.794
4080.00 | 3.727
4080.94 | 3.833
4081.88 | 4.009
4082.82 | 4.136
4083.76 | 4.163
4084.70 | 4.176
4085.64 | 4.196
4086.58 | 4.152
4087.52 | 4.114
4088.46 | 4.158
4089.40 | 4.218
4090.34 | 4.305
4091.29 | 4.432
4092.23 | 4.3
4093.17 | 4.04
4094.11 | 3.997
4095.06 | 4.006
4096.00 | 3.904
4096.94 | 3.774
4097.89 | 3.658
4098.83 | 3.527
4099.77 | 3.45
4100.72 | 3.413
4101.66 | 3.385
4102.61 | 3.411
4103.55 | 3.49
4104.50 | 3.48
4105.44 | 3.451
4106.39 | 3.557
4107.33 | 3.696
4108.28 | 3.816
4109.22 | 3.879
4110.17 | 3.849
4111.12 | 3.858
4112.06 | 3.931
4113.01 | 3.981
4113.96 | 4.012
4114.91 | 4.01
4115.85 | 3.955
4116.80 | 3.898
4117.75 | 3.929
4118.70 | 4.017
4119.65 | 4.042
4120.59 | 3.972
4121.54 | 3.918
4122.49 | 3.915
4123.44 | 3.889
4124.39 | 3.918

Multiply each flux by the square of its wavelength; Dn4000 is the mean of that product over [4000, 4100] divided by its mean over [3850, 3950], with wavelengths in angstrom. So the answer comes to 1.92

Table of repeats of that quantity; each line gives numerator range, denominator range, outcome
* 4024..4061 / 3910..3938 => 1.92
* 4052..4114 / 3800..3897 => 2.17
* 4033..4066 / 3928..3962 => 1.93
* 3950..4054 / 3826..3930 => 1.69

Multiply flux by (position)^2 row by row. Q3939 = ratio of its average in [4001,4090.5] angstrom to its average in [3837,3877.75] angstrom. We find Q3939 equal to 2.24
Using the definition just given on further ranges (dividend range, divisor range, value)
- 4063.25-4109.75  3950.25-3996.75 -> 1.51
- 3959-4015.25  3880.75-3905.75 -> 1.38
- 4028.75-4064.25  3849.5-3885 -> 2.06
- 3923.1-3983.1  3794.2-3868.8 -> 1.19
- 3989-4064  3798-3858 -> 2.27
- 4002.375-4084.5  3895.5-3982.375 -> 1.77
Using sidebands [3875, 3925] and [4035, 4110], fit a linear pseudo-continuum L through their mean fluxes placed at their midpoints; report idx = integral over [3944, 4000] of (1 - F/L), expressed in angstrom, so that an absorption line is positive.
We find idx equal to 6.1 angstrom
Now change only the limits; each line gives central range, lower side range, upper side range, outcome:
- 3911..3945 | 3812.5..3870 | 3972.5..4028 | 8.46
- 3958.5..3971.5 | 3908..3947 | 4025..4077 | 3.81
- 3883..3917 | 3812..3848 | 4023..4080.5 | -2.66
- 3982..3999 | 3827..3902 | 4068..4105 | -2.23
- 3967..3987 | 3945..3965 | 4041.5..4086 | 1.65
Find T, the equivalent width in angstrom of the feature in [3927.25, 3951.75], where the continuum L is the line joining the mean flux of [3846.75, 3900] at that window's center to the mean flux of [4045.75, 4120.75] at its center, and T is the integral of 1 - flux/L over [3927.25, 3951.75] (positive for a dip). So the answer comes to 7.6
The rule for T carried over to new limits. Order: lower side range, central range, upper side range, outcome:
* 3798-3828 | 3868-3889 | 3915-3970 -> 0.3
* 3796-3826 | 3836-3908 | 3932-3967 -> 0.2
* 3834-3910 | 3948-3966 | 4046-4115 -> 2.1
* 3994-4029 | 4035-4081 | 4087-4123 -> 1.3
